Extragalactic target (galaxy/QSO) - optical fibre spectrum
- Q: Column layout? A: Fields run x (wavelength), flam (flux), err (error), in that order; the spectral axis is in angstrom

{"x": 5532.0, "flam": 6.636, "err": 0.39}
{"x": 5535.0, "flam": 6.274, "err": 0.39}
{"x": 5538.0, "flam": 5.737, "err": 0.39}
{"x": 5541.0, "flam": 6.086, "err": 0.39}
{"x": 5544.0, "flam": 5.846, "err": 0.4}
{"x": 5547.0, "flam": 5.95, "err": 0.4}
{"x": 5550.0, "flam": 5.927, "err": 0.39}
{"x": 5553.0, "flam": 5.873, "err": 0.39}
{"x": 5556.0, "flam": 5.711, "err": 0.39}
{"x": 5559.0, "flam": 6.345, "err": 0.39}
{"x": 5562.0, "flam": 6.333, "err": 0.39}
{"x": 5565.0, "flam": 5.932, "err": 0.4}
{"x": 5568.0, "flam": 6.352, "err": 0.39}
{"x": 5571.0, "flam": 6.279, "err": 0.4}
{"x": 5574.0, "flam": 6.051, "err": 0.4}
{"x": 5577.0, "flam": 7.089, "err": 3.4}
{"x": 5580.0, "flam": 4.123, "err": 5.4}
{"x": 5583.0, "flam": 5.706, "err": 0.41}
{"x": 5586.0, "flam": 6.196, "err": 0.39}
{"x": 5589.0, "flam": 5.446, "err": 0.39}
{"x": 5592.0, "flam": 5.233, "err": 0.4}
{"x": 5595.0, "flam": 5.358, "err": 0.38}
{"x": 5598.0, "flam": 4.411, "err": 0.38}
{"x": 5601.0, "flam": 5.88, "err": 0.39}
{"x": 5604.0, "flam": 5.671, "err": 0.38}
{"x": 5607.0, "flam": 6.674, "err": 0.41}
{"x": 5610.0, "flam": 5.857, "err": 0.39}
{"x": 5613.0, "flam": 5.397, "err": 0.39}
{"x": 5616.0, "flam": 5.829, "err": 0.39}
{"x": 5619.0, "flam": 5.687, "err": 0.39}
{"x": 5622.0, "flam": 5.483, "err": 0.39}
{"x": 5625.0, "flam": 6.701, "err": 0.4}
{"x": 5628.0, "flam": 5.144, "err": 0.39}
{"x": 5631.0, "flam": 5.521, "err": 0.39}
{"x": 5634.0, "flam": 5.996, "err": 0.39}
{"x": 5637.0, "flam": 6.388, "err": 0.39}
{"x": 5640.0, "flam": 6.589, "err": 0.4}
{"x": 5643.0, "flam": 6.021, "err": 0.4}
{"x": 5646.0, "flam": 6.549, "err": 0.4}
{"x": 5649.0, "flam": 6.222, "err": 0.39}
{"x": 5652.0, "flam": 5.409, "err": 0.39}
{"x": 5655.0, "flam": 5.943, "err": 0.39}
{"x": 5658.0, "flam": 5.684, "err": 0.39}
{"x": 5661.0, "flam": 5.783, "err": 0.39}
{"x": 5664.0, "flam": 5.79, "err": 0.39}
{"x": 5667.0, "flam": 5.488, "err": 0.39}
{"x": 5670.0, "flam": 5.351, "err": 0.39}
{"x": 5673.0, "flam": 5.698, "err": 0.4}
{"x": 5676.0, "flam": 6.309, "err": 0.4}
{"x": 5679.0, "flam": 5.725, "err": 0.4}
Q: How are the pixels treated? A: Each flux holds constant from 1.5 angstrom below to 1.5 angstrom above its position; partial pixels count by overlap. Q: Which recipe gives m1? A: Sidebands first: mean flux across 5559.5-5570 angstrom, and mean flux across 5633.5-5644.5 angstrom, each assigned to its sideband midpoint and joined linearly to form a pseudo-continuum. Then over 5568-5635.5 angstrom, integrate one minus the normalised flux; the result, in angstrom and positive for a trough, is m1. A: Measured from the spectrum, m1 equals 5.59 angstrom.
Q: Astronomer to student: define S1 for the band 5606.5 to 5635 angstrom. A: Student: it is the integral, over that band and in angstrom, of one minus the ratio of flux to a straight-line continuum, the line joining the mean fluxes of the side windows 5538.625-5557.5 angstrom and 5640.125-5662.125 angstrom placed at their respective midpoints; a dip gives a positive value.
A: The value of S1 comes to 0.78 angstrom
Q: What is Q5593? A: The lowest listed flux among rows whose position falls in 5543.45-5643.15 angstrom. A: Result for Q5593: 4.123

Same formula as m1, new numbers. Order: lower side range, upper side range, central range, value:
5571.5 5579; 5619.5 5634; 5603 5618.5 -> 0.15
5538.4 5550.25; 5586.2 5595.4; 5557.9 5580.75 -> -1.76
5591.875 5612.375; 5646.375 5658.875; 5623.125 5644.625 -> -0.98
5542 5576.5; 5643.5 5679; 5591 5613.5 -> 1.53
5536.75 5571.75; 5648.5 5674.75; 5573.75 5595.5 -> 1.08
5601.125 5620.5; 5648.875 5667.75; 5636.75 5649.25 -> -1.27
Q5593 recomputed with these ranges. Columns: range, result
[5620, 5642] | 5.144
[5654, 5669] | 5.488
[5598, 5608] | 4.411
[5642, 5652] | 5.409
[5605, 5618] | 5.397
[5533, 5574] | 5.711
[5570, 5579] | 6.051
